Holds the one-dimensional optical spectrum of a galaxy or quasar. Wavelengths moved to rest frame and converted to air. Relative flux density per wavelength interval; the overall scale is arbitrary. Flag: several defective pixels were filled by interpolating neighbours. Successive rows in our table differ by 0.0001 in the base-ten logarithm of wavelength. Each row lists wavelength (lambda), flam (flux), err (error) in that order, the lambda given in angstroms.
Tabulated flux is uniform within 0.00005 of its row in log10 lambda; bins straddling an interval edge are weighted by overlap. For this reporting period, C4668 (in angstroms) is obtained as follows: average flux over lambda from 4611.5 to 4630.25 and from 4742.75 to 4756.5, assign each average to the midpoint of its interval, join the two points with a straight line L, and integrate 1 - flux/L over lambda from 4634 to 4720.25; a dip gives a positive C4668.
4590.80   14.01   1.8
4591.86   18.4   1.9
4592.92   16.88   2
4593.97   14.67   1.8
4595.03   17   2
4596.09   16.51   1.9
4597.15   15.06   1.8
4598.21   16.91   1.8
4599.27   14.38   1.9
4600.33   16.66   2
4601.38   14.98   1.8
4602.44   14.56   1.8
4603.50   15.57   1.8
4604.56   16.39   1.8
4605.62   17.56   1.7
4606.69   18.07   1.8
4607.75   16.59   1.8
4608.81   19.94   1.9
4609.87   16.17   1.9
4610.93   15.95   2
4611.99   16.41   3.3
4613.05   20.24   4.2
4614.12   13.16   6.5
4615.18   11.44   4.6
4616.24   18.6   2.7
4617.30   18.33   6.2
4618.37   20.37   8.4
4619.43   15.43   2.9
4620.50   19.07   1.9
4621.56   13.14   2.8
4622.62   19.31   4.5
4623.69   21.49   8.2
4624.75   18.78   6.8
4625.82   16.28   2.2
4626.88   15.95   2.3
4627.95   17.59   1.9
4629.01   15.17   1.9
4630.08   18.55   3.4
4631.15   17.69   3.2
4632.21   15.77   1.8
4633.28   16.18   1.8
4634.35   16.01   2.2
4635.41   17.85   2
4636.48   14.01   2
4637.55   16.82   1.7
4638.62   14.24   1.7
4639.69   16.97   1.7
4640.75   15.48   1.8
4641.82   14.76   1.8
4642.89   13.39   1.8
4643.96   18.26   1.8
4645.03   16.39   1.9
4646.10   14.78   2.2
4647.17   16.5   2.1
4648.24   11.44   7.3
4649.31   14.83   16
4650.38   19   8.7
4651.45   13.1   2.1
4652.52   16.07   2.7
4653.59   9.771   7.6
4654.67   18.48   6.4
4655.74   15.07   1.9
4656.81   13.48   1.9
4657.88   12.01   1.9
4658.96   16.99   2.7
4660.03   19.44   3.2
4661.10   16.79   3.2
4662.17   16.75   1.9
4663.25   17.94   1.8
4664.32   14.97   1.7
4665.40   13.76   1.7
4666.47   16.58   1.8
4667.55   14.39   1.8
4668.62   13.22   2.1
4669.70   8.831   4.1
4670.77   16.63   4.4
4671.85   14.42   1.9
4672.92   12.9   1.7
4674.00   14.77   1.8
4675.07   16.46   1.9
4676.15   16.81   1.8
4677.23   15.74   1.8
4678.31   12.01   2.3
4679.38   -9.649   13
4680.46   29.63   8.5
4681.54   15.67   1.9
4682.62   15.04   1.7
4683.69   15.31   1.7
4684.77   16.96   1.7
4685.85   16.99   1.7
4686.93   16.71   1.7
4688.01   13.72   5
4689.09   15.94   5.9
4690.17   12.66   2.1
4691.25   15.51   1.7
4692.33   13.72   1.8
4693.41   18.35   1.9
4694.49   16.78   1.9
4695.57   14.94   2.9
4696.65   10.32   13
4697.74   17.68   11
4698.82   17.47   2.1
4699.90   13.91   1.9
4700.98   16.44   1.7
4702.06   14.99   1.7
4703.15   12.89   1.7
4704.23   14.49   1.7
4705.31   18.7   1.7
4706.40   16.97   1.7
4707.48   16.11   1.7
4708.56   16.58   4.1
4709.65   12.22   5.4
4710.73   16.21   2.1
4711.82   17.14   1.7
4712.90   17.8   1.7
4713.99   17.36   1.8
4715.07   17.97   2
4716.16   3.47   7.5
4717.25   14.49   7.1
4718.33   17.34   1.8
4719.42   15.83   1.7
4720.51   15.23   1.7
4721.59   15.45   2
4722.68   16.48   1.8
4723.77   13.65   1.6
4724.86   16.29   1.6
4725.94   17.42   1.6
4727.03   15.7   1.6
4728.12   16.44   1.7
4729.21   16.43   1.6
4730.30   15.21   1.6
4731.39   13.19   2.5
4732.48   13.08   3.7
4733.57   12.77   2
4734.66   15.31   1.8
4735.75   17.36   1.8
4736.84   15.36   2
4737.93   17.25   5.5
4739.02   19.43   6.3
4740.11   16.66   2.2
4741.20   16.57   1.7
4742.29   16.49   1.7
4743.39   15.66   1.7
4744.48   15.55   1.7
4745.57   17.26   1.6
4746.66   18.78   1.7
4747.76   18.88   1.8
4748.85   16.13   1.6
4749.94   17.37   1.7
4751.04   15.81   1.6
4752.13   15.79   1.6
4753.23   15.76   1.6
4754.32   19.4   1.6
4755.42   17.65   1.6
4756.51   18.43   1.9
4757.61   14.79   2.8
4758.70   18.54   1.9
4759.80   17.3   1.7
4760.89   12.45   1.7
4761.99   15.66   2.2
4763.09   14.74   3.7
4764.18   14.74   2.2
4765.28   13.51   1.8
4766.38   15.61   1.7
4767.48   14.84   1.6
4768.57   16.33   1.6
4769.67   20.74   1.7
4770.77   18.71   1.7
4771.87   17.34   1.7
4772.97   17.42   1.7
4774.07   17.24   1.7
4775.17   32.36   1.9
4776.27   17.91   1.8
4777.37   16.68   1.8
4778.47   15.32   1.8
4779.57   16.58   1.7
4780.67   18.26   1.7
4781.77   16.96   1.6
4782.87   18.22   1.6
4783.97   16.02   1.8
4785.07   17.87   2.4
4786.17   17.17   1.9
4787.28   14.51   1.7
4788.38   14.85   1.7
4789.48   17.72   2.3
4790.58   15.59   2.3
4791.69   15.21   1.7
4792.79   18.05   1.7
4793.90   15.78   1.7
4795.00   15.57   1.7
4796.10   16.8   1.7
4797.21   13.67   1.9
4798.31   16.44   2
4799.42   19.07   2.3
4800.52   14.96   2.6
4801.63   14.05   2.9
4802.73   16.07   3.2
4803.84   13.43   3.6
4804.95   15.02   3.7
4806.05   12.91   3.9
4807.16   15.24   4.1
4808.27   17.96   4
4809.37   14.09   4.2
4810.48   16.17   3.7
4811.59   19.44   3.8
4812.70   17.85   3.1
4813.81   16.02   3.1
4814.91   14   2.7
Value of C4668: 9.8 angstroms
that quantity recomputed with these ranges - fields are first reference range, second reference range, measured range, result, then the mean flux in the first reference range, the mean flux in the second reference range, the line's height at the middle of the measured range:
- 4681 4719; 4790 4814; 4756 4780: -2.18 angstroms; 15.4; 15.9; 15.7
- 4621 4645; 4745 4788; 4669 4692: 3.21 angstroms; 16.5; 17.1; 16.8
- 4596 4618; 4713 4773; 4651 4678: 2.08 angstroms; 16.4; 16.1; 16.2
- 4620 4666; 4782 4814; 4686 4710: 1.02 angstroms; 16.1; 16.1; 16.1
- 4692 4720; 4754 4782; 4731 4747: 0.36 angstroms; 15.4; 17.3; 16.4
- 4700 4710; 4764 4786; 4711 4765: 1.72 angstroms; 15.5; 17.7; 16.5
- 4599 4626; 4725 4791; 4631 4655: 1.96 angstroms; 16.9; 16.7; 16.9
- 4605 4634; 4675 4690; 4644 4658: 0.91 angstroms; 17.1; 14.7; 15.9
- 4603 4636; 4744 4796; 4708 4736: 2.92 angstroms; 17.1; 17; 17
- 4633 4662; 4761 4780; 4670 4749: 4.65 angstroms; 15.5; 17.3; 16.4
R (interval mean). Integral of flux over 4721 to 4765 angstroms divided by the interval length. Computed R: 16.2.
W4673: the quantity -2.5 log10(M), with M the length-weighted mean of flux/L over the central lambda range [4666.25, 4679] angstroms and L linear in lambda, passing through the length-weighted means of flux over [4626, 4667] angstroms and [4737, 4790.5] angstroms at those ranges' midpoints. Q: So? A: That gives 0.14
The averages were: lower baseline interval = 15.8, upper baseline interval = 17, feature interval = 14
